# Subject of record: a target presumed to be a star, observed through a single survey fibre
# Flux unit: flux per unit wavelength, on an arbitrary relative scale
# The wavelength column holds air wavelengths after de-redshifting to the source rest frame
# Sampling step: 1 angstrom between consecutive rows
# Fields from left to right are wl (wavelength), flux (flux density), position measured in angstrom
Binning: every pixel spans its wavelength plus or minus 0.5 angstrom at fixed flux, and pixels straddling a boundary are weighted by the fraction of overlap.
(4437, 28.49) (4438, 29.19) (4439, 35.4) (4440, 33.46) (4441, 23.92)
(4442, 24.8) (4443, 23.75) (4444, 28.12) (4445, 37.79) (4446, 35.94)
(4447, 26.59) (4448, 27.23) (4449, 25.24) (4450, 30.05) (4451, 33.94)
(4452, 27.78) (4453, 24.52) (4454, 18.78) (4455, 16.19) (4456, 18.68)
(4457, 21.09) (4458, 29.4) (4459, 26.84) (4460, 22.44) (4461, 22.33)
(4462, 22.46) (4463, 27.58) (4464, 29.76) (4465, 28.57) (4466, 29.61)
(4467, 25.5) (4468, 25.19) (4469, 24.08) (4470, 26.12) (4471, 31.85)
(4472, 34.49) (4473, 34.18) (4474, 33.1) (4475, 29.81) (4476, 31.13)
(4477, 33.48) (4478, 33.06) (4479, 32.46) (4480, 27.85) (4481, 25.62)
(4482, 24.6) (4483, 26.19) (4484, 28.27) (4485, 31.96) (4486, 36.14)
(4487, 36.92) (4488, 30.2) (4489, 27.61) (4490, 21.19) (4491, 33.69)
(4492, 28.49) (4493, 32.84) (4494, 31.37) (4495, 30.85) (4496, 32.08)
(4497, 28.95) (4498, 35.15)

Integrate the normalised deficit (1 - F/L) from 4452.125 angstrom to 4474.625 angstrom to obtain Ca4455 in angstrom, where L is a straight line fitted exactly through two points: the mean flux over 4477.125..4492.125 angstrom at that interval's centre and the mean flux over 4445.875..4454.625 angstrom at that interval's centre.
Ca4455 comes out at 1.7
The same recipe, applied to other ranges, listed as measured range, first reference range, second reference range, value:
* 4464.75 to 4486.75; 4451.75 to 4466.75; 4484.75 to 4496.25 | -1.5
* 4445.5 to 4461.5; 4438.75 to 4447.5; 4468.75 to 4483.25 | 2.4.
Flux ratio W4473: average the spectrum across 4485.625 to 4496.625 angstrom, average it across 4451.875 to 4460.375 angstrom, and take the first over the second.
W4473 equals 1.37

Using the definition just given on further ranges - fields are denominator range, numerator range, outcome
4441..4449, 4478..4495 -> 1.04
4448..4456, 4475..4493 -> 1.20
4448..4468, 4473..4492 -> 1.19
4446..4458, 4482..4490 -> 1.19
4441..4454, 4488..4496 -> 1.05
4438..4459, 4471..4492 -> 1.13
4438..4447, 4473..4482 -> 1.02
